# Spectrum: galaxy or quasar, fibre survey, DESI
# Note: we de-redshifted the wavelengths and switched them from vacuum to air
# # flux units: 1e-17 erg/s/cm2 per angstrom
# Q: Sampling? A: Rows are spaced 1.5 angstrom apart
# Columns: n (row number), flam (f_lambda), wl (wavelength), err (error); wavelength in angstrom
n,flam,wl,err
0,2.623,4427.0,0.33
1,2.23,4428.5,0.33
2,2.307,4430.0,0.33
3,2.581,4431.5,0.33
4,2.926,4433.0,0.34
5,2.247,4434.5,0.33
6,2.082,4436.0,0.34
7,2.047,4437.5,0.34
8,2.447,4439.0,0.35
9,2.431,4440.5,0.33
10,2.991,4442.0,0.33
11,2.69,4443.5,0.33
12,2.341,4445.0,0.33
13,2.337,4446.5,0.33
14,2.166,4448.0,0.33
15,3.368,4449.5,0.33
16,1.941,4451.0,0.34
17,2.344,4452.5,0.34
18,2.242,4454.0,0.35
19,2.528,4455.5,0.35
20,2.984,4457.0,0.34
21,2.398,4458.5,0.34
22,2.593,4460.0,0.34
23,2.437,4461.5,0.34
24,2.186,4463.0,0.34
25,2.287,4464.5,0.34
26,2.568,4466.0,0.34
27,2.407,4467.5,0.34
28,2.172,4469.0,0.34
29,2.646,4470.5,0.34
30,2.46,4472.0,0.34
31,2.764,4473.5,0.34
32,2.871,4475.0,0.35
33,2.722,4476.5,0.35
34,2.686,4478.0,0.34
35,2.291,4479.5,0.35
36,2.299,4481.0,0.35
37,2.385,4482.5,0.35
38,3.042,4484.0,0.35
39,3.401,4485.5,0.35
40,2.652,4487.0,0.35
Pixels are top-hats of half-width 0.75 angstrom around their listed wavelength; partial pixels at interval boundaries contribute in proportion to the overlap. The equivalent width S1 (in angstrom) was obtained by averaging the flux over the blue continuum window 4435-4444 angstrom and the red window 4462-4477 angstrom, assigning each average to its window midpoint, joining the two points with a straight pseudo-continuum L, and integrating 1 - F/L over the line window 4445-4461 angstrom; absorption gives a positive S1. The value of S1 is -0.10 angstrom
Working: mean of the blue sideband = 2.44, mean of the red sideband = 2.5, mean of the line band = 2.48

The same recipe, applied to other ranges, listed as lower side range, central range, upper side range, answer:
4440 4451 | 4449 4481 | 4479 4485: 0.69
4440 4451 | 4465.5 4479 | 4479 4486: 0.32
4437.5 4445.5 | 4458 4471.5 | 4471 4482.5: 0.79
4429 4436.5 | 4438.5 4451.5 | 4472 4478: -0.09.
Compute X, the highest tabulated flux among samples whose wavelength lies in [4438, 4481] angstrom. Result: 3.368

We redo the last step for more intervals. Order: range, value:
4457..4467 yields 2.984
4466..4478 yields 2.871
